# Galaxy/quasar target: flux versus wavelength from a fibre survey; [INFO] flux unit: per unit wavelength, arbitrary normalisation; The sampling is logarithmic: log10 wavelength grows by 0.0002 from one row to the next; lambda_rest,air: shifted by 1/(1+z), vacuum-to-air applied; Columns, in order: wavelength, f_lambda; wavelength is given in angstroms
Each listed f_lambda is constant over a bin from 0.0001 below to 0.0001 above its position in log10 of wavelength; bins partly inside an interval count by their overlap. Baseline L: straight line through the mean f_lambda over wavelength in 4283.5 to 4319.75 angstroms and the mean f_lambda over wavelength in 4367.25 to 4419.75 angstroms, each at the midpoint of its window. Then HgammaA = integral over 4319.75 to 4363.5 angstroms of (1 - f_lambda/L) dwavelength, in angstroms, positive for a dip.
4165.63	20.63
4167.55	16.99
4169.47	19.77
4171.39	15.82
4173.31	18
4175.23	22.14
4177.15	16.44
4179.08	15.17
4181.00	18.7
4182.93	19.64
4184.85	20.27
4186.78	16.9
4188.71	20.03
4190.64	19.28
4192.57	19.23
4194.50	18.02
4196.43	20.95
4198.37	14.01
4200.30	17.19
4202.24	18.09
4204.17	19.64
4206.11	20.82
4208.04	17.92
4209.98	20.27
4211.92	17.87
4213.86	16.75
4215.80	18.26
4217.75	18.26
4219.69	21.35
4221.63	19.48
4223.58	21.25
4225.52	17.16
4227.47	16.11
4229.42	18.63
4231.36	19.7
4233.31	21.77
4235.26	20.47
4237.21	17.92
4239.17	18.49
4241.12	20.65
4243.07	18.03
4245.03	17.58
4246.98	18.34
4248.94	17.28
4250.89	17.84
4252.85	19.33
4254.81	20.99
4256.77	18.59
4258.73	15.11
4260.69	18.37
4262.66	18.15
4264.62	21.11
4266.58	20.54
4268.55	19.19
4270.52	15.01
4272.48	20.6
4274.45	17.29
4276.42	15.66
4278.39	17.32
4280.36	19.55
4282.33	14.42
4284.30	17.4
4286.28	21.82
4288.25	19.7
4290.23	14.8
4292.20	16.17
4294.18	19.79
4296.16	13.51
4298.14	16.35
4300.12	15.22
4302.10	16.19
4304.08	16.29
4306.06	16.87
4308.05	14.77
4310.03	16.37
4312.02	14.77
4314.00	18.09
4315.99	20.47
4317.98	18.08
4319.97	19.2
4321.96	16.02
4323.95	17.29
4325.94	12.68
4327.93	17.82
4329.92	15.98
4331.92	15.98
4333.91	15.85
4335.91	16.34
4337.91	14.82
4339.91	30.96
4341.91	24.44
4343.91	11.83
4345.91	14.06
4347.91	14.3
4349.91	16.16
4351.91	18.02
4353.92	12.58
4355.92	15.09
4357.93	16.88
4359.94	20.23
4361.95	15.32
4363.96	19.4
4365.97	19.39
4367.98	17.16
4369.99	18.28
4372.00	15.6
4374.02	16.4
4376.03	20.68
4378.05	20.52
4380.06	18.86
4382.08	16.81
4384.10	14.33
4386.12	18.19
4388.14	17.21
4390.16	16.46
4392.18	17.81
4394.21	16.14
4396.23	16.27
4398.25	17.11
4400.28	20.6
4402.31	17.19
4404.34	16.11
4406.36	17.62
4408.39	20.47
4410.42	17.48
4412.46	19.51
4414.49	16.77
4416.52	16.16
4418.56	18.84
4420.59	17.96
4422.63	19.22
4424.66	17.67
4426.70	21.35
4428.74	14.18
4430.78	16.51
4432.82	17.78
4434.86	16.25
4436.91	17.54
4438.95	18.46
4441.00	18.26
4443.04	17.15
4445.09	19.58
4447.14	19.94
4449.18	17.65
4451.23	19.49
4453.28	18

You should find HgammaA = 1.09 angstroms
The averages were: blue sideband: 17.1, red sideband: 17.6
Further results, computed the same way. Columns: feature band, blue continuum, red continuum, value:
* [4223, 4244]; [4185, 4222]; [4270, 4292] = -0.9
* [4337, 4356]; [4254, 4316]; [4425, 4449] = 0.3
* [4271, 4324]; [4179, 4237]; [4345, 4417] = 2.5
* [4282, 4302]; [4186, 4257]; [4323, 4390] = 1.1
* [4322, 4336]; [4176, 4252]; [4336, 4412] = 1.5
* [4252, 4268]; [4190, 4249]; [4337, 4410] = -0.5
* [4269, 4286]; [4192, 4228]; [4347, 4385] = 0.5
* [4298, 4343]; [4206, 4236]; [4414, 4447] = 2.5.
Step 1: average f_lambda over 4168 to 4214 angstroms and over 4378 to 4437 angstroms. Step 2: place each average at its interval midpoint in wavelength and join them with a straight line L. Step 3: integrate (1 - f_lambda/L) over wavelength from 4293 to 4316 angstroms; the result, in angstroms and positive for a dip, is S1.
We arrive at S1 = 2.1 angstroms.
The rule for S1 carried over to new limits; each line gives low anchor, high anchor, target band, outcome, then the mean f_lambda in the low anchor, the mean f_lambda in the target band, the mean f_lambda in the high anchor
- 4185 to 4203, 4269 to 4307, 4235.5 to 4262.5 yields -1.26 angstroms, 18.3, 18.4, 17.1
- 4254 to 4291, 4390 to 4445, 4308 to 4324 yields 0.60 angstroms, 18.2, 17.4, 17.7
